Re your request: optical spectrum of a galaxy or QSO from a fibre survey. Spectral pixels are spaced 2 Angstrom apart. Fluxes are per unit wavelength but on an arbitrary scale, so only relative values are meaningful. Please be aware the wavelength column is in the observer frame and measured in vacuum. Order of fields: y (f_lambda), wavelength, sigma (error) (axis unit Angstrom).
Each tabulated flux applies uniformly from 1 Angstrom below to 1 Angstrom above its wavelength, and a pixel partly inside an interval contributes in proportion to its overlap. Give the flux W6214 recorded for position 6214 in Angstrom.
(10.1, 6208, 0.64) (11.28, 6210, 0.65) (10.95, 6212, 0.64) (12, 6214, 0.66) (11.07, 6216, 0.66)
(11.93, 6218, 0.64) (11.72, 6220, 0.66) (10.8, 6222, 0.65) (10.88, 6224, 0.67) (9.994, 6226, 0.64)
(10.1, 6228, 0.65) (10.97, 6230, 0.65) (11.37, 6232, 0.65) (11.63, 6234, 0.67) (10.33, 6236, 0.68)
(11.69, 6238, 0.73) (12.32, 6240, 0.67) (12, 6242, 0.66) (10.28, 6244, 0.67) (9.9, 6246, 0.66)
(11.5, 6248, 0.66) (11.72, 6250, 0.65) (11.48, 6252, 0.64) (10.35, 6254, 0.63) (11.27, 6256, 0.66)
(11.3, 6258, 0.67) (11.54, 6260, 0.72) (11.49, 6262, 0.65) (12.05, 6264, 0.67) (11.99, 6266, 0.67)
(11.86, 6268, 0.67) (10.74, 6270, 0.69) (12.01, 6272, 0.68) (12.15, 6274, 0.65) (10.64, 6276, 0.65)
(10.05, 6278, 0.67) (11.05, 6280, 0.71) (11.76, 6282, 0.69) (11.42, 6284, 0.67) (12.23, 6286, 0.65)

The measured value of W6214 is 12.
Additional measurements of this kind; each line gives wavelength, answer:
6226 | 9.994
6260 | 11.54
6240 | 12.32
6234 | 11.63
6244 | 10.28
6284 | 11.42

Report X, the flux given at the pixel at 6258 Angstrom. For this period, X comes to 11.3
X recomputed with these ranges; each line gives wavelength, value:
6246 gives 9.9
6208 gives 10.1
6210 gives 11.28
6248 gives 11.5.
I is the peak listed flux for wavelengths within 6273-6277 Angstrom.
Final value 12.15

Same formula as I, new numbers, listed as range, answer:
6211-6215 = 12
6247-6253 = 11.72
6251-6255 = 11.48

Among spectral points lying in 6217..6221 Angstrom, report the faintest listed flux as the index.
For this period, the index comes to 11.72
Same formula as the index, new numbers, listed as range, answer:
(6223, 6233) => 9.994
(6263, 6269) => 11.86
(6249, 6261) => 10.35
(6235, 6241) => 10.33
